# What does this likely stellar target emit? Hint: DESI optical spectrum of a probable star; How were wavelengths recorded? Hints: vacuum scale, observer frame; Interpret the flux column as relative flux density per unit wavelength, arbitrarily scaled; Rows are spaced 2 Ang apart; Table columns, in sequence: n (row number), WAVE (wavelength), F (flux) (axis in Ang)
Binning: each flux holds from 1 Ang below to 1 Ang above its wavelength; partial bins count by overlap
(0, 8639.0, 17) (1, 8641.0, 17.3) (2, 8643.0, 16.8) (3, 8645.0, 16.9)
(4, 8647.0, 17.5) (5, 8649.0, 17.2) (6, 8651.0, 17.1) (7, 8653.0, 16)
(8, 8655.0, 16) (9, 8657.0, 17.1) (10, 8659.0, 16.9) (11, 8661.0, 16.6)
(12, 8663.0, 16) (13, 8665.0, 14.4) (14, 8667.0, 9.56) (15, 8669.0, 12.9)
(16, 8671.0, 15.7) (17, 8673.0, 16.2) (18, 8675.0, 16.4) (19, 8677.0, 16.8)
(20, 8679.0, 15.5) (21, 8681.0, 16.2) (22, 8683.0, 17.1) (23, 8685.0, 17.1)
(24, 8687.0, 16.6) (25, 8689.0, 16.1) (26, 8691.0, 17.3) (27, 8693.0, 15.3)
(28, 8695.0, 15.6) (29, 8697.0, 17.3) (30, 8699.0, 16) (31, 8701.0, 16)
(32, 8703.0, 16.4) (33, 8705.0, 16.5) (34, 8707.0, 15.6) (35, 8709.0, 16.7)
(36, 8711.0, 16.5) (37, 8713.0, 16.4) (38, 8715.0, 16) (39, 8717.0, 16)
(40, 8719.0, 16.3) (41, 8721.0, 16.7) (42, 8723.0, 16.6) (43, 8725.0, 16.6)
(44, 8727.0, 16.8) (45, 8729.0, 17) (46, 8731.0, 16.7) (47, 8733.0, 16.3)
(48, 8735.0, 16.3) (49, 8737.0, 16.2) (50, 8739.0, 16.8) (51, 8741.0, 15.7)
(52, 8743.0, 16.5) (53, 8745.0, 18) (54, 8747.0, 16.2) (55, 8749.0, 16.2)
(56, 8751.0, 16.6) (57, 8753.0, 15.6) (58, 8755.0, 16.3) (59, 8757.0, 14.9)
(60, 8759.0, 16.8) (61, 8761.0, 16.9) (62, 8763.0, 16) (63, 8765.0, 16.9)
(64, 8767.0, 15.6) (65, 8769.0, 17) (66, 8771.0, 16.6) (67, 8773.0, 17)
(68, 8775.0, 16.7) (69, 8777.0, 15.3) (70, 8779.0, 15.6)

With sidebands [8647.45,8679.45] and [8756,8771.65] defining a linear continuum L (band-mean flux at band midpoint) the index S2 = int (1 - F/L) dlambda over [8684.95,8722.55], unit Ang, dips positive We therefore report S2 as -0.9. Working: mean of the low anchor 15.7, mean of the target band 16.3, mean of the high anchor 16.3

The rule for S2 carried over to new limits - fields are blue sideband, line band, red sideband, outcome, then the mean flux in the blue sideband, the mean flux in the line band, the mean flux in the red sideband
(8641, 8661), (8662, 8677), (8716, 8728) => 1.9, 16.8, 14.6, 16.5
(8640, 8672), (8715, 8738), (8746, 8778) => -0.5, 15.9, 16.5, 16.3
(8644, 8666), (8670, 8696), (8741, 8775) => 0.3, 16.5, 16.3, 16.4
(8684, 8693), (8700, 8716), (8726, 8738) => 0.3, 16.6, 16.3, 16.6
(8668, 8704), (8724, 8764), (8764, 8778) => -0.2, 16.1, 16.4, 16.4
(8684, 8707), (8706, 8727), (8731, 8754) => 0.0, 16.3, 16.4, 16.4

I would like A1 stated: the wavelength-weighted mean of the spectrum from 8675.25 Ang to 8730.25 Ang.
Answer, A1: 16.4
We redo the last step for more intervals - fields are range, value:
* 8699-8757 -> 16.4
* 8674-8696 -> 16.4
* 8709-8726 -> 16.4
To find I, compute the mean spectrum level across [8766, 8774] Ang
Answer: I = 16.6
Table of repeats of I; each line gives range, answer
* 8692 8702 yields 16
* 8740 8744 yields 16.1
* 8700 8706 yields 16.3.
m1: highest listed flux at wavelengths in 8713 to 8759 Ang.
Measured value 18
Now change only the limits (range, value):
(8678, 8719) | 17.3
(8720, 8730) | 17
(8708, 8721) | 16.7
